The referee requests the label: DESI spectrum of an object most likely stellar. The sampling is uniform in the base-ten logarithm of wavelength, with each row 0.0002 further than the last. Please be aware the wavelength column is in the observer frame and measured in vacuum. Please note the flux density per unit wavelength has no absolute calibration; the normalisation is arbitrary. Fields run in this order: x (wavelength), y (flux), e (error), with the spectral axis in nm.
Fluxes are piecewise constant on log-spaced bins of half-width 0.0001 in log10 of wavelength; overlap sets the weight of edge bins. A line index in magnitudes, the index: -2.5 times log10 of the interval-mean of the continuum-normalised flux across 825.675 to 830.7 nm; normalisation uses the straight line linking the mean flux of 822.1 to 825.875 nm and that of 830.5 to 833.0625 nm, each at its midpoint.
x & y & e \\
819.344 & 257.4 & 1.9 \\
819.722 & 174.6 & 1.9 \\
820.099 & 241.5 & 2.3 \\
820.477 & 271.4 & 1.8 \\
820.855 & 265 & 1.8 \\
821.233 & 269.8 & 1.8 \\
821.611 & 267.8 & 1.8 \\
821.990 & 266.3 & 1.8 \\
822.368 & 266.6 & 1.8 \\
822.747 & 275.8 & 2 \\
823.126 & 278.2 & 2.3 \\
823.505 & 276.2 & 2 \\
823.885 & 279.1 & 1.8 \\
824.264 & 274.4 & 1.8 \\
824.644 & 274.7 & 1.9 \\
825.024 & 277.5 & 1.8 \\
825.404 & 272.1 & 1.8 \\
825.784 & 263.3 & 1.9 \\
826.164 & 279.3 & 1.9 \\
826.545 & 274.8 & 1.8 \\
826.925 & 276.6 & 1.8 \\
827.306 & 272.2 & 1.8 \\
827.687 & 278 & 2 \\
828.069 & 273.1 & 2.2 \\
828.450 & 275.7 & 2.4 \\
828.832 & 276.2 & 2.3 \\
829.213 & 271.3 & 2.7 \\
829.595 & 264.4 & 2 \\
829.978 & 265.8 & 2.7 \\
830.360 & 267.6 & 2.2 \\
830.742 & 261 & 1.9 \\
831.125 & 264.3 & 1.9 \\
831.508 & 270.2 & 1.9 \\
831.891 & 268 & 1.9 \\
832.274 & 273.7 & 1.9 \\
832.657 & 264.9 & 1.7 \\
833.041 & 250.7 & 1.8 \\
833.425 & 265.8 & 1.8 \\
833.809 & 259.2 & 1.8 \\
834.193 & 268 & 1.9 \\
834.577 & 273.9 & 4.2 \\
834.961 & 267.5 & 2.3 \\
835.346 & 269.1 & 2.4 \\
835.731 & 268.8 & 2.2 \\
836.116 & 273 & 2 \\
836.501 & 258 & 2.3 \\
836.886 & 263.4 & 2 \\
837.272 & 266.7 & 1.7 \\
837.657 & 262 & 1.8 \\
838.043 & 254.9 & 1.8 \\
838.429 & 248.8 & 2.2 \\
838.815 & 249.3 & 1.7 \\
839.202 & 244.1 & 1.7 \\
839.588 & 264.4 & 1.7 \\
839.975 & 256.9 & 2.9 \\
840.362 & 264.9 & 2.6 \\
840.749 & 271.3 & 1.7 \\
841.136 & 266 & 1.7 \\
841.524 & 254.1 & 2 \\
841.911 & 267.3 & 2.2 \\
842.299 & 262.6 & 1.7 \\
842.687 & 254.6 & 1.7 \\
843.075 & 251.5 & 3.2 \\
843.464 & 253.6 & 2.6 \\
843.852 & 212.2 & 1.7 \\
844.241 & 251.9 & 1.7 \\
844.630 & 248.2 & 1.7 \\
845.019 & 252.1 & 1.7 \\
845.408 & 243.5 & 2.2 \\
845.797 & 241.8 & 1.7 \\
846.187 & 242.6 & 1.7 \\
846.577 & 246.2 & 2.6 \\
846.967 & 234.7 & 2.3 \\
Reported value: -0.01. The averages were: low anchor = 274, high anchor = 266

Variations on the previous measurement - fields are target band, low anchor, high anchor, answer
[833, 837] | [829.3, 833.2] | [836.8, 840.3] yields -0.02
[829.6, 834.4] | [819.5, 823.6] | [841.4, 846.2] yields -0.04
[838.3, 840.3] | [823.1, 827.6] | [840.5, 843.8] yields 0.03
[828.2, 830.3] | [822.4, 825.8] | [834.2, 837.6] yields 0.00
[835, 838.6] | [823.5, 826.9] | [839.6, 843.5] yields 0.01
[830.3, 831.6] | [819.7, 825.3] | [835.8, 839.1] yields -0.01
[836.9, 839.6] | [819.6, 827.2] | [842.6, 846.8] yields -0.02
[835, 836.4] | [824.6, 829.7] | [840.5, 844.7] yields -0.03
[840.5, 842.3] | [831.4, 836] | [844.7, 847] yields -0.05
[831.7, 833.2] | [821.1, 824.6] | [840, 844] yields 0.00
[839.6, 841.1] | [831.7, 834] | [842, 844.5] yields -0.05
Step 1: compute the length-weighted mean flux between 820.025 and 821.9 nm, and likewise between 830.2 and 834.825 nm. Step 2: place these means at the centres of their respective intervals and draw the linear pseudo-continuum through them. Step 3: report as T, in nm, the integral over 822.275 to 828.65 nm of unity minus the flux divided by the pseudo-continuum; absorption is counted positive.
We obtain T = -0.23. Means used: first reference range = 265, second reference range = 266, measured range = 275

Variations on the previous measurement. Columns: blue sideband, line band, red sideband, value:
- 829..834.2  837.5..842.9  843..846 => -0.16 nm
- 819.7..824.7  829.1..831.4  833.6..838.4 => 0.00 nm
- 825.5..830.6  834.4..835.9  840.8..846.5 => -0.04 nm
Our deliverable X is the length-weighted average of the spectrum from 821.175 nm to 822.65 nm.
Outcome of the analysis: 268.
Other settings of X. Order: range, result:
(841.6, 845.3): 250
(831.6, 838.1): 265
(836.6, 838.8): 258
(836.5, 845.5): 255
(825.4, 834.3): 269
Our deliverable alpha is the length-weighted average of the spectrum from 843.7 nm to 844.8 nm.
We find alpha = 238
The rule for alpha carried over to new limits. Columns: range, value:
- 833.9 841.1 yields 263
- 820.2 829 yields 273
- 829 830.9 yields 266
